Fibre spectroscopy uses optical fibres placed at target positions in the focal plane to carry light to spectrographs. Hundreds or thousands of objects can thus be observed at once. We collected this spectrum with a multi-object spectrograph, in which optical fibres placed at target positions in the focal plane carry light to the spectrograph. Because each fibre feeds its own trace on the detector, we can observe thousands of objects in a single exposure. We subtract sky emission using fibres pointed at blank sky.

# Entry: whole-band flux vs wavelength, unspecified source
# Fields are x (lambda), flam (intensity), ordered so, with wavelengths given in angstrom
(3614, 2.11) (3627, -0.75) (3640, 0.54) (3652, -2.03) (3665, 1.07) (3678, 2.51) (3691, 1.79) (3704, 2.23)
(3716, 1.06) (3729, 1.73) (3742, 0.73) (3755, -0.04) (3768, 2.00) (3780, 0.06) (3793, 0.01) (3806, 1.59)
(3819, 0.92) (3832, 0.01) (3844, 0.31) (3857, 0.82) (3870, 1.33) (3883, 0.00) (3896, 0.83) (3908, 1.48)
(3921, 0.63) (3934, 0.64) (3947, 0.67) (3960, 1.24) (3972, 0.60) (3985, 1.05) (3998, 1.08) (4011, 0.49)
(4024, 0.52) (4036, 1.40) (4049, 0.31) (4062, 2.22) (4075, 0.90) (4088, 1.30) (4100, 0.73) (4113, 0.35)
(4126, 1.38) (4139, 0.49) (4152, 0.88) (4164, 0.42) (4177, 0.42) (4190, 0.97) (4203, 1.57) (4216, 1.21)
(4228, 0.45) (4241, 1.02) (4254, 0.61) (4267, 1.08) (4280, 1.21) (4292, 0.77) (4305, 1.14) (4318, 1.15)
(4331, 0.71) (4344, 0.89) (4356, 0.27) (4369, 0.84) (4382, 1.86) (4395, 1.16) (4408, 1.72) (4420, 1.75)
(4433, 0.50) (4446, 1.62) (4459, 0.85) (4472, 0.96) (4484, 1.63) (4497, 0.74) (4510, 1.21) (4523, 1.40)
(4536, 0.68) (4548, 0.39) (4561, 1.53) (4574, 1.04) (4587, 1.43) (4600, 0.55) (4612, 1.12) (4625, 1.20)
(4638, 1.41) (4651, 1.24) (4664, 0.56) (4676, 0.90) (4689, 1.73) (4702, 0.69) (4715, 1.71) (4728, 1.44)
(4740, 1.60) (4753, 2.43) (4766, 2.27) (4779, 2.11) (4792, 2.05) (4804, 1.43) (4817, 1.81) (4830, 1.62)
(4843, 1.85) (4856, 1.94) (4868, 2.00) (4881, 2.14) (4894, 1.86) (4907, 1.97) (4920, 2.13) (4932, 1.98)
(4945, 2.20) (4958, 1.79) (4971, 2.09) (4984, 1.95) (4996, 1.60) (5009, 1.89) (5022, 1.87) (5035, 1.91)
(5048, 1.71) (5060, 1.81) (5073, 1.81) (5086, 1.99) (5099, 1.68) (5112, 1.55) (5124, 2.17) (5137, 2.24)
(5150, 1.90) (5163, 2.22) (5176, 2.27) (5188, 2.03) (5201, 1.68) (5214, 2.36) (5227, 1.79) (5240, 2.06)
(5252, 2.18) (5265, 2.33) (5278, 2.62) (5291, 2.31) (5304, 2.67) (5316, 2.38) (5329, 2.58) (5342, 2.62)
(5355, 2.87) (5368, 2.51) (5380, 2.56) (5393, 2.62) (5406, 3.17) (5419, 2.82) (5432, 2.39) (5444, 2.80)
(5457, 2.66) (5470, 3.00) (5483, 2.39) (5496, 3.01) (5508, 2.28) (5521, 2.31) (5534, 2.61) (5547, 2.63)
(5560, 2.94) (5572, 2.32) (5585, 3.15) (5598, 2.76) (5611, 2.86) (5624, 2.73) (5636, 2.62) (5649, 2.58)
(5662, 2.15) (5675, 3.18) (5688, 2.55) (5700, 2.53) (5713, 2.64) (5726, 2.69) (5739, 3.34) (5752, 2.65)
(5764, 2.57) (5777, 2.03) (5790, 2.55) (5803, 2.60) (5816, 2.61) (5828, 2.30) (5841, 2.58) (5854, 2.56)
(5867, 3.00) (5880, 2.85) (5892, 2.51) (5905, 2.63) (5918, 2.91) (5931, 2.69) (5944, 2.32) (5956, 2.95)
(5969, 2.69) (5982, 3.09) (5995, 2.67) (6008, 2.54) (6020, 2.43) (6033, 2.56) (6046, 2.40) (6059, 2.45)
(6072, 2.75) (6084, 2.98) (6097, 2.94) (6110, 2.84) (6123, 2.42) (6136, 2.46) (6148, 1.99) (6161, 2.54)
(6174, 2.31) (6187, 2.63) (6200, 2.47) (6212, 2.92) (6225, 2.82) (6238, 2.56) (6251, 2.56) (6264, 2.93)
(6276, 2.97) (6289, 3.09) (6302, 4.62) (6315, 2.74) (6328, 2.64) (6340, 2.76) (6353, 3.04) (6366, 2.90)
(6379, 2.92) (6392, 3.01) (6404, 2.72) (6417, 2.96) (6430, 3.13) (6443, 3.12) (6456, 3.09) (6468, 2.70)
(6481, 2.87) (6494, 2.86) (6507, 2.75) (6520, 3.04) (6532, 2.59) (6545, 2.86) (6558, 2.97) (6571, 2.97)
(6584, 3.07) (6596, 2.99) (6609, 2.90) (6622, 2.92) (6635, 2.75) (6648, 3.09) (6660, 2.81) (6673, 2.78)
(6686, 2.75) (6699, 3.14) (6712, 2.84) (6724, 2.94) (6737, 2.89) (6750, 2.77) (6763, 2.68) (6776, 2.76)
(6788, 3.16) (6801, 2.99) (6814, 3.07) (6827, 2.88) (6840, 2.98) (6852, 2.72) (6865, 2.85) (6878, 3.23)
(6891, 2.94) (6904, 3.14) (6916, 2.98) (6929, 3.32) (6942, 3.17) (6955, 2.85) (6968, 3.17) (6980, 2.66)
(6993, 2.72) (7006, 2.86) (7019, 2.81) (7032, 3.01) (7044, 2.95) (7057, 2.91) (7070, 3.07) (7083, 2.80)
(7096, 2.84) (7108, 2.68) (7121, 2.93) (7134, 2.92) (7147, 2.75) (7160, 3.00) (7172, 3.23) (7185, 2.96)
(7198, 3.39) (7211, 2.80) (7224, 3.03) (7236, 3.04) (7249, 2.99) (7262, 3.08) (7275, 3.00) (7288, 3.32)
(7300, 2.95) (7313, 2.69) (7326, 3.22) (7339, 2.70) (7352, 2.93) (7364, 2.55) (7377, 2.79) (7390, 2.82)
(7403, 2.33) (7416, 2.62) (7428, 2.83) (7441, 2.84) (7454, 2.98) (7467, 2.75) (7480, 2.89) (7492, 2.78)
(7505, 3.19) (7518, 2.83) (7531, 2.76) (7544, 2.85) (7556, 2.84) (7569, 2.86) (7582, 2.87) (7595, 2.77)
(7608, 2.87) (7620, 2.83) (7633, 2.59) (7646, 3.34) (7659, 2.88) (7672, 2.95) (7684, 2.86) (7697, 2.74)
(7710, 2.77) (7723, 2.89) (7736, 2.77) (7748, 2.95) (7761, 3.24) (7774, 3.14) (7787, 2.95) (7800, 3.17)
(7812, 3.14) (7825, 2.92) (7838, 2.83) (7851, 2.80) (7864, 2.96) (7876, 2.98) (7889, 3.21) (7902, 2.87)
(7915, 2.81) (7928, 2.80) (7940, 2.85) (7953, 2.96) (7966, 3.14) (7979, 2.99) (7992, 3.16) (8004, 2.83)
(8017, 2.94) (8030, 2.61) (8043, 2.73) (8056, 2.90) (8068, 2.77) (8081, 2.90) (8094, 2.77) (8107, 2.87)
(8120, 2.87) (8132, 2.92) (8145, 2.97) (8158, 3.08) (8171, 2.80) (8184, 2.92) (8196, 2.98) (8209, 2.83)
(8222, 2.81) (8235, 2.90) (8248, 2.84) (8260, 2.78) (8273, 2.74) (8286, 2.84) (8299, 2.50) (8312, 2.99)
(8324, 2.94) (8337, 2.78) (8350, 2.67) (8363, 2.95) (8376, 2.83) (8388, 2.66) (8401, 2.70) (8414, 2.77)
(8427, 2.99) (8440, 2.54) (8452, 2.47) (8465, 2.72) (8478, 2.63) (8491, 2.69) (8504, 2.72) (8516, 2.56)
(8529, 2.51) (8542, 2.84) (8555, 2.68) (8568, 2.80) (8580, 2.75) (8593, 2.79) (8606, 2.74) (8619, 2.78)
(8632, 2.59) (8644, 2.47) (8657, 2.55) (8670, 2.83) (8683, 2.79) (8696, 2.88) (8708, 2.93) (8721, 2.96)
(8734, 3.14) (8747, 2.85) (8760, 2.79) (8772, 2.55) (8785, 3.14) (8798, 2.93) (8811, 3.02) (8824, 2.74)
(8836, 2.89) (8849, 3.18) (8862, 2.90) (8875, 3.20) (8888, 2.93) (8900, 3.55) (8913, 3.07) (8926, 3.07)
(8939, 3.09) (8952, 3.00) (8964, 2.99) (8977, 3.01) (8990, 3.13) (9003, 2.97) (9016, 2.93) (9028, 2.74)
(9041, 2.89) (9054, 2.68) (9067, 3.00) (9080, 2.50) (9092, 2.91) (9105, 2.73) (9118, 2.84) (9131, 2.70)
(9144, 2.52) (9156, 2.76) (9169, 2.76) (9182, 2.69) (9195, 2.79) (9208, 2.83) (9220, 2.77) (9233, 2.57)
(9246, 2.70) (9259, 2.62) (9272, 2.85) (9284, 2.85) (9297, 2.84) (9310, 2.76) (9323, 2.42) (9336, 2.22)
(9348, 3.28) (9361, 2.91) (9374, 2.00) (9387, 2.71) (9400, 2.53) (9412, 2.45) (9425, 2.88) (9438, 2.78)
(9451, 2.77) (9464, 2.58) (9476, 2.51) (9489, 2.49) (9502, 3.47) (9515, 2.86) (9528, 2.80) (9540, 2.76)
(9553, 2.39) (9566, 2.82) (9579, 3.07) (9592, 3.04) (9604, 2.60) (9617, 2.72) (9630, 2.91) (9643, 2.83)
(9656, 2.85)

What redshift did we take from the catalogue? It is 0.185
